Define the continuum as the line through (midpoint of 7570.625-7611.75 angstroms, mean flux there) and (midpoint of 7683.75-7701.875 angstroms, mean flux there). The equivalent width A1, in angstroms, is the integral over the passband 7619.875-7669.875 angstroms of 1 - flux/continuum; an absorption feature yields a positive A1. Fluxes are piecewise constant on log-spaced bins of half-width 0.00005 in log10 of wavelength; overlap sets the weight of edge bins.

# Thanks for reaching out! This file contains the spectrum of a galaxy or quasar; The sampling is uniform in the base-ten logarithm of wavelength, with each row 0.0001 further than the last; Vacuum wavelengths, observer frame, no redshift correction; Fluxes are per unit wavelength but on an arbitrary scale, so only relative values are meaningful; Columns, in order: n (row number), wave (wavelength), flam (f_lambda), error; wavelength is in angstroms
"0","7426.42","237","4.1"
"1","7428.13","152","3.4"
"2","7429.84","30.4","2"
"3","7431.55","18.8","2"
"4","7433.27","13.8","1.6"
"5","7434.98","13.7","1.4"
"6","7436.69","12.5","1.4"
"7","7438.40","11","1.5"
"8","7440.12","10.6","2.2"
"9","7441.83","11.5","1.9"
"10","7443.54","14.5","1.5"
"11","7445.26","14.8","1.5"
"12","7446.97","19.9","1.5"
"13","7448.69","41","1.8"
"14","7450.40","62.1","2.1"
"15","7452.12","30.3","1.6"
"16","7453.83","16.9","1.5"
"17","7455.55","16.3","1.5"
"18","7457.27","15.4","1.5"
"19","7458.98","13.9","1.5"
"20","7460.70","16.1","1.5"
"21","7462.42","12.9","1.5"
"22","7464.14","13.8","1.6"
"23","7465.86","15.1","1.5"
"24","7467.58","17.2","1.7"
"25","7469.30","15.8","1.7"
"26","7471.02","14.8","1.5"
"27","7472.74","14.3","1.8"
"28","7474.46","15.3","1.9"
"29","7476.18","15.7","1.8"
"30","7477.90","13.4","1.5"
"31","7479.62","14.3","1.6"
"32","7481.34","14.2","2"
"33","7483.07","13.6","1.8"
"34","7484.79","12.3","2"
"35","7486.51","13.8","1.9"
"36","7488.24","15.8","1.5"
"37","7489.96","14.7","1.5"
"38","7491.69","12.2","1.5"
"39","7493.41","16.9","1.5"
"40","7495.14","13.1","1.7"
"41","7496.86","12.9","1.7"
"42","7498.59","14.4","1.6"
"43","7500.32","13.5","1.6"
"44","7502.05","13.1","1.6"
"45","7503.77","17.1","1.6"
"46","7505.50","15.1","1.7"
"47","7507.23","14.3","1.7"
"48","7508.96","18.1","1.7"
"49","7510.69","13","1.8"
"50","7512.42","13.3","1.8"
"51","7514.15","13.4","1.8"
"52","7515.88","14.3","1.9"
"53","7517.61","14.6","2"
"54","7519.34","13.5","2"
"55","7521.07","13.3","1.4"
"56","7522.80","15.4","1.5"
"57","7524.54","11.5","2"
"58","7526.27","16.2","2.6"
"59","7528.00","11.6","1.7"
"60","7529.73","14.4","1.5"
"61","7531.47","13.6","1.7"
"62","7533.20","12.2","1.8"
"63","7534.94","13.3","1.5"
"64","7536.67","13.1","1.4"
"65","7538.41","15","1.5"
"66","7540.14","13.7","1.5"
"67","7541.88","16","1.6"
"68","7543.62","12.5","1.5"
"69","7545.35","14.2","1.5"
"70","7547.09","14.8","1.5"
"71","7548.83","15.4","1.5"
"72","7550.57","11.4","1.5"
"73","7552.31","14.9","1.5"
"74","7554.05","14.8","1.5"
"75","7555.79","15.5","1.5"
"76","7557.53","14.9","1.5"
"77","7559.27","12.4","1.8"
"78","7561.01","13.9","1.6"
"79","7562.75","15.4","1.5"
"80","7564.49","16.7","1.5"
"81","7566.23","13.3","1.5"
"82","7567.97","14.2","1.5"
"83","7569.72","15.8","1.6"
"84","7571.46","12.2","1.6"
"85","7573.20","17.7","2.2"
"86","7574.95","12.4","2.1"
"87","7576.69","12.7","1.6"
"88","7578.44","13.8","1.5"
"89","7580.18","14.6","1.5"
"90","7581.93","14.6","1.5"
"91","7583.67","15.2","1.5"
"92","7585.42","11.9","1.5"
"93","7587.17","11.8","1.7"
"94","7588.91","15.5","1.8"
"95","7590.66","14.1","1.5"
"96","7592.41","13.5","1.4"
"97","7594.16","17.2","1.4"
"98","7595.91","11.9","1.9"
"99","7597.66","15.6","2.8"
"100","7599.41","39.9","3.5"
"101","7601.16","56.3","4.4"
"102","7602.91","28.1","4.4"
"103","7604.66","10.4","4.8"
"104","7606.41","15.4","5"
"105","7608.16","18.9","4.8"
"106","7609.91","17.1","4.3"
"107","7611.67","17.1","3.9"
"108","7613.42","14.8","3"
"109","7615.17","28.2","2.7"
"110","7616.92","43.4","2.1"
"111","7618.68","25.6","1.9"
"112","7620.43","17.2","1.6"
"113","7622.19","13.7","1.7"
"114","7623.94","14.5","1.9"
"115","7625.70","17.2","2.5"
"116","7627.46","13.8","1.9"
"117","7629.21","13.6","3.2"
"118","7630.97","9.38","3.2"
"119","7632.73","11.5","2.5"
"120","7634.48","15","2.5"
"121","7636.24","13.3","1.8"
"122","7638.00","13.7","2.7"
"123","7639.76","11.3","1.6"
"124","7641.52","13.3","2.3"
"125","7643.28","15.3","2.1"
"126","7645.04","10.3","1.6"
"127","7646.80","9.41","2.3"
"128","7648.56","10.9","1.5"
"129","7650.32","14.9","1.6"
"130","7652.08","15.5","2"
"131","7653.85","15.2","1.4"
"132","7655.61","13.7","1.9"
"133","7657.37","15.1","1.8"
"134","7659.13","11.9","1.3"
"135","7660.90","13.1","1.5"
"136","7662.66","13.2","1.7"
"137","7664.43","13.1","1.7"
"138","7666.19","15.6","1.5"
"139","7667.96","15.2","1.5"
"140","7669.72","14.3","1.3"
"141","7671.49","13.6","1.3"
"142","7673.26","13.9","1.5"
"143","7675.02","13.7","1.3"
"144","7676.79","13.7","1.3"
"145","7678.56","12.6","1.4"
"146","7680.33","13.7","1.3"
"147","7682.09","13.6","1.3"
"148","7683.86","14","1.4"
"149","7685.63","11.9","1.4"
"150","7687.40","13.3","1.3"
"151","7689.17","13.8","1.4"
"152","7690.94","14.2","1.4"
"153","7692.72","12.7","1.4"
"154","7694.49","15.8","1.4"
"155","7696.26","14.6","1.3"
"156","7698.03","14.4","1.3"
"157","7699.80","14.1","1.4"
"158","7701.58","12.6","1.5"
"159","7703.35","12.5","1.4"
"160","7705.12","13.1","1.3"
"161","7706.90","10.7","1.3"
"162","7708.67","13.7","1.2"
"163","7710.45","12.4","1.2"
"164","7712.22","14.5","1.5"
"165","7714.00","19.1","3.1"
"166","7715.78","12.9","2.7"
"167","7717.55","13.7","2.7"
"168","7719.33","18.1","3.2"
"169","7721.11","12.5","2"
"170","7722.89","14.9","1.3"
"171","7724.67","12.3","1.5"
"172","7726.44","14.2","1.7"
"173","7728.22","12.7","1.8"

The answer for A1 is 6.8 angstroms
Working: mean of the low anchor 17.9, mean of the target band 13.6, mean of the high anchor 13.8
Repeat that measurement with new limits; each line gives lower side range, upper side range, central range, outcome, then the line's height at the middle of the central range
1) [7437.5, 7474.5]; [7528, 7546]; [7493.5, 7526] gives 2.5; 15.4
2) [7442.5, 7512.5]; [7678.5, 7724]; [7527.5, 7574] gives 5.1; 15.9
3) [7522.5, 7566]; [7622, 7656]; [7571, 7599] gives -1.6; 13.7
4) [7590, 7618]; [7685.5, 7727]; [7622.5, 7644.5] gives 7.3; 20.2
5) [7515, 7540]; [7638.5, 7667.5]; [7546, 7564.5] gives -1.1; 13.6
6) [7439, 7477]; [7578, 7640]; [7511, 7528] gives 4.4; 18.6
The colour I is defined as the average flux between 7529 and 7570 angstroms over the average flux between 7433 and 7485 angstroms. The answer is 0.81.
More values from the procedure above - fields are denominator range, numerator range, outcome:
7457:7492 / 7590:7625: 1.49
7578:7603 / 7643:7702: 0.70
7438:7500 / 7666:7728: 0.82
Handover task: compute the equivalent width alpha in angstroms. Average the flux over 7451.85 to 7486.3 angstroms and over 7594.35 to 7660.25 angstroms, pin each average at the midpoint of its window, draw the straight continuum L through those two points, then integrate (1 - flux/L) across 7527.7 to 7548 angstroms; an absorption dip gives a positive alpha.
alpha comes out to 3.2 angstroms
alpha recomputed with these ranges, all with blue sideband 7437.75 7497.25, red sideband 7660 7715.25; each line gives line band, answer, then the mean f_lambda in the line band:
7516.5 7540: 3.6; 13.7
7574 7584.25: 1.0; 13.9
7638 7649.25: 2.0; 11.9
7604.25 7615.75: -1.9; 17.4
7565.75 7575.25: 0.7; 14.4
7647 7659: 0.4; 13.8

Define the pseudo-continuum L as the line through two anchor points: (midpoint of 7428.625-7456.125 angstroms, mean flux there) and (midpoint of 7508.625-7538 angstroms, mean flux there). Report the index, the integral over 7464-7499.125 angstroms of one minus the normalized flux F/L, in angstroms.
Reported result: 7.56 angstroms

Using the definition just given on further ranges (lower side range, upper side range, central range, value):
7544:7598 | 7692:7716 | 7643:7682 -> 1.2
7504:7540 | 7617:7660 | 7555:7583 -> -0.3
